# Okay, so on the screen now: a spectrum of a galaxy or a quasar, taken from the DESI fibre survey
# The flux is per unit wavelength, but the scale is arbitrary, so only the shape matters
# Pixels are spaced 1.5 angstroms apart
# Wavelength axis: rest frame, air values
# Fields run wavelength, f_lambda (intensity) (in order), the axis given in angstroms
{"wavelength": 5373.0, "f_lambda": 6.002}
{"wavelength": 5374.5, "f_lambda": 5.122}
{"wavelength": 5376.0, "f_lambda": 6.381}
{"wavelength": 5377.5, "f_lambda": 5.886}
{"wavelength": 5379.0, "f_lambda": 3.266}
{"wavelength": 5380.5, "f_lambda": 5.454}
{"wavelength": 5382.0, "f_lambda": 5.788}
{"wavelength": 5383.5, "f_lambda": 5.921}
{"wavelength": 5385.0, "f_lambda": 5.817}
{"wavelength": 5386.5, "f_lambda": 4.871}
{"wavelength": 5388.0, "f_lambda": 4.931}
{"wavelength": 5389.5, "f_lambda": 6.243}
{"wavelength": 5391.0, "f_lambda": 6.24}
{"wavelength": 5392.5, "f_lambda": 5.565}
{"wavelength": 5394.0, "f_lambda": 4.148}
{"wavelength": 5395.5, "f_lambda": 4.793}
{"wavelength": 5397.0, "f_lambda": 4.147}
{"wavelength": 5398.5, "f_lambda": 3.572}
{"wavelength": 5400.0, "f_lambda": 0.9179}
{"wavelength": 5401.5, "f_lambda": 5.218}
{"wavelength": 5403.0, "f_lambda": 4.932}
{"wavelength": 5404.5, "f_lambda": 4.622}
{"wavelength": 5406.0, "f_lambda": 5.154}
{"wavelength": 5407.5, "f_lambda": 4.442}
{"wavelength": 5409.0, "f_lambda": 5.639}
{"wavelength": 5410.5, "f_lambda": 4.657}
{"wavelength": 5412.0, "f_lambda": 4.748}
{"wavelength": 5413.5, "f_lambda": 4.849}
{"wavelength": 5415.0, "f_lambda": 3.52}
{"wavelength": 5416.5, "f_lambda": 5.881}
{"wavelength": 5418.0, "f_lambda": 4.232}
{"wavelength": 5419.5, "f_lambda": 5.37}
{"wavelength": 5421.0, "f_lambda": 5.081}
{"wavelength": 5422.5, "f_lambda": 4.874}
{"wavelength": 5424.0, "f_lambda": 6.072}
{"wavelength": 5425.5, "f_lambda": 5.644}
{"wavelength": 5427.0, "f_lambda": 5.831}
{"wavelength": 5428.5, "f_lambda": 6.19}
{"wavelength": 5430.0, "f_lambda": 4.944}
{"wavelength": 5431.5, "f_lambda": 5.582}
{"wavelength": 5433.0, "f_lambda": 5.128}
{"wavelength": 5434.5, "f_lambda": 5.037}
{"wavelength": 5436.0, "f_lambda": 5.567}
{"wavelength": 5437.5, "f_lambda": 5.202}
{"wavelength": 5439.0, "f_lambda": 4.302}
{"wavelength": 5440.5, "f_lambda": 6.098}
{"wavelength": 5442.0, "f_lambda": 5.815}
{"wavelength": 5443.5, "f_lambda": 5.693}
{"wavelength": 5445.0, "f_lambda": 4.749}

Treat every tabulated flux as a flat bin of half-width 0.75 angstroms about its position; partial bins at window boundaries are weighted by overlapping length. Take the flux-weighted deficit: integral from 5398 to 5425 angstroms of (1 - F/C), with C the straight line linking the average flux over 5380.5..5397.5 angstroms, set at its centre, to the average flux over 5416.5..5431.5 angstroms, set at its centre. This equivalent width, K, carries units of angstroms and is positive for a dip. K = 3.5 angstroms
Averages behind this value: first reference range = 5.34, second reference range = 5.4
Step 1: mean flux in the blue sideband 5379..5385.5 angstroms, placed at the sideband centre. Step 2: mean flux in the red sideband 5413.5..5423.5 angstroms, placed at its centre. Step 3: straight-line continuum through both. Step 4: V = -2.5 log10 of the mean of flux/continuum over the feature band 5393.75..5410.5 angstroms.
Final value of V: 0.18 mag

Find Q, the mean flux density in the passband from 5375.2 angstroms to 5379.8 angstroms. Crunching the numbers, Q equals 5.18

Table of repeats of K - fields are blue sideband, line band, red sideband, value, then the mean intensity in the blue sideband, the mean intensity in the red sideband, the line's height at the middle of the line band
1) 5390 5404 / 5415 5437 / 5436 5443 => -1.0 angstroms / 4.43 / 5.39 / 5.08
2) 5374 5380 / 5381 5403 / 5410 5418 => 0.5 angstroms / 5.18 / 4.69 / 4.98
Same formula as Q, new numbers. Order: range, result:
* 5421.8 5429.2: 5.72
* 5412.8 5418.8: 4.62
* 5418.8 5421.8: 5.22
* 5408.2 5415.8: 4.69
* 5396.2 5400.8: 2.93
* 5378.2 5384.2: 5.11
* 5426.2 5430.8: 5.65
